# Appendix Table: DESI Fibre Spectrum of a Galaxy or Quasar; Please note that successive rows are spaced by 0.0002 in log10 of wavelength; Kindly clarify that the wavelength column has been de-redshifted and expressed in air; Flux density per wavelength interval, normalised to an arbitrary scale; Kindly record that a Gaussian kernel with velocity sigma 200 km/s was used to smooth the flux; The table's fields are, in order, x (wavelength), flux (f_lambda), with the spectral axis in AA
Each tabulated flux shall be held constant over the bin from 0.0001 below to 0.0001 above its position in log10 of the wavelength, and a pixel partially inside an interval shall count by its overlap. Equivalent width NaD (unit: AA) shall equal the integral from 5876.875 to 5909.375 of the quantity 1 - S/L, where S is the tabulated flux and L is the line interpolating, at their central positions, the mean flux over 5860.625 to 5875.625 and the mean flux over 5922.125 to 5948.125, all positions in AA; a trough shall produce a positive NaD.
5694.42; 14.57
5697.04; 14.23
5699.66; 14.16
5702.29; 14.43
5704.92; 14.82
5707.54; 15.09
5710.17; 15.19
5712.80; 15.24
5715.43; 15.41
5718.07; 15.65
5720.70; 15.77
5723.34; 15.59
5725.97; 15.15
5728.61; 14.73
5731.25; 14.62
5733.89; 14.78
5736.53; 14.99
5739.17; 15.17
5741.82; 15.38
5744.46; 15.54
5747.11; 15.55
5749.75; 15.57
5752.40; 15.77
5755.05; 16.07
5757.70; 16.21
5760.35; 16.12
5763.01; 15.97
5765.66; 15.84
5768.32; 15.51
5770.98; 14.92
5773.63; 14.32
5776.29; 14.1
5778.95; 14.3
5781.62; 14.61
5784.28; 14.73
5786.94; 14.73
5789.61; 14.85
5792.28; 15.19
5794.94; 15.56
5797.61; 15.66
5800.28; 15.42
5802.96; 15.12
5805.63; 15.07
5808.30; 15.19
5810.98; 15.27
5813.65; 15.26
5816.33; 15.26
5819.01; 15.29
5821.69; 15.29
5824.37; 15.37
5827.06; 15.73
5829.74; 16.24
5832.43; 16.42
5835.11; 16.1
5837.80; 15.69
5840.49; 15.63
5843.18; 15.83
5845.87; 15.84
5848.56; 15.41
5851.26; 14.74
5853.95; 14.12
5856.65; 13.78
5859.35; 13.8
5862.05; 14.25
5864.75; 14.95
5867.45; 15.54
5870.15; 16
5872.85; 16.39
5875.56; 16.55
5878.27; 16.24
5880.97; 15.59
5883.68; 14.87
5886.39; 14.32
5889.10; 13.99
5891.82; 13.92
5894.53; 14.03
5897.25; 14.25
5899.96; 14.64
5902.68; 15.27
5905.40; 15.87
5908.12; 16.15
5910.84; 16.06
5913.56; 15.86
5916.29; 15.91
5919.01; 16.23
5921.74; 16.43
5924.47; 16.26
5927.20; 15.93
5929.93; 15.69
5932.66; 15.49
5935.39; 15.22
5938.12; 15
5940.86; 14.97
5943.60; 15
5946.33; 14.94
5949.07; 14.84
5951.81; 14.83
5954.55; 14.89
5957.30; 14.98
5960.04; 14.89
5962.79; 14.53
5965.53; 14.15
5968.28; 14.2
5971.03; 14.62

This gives 1.2 AA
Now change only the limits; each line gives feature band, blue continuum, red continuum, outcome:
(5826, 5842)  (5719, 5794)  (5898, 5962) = -0.7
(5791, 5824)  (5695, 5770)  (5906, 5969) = 0.0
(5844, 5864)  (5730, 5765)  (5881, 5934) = 1.0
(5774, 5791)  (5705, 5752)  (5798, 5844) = 1.0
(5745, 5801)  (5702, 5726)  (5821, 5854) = 0.6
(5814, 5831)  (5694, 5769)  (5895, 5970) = -0.3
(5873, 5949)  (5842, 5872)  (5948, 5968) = -2.8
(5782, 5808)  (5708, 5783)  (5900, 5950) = 0.4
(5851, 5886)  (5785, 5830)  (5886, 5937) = 0.5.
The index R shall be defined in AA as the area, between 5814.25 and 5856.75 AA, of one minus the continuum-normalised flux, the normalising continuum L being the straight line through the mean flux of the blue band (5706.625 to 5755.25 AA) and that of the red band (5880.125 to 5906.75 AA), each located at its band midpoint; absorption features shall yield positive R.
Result -1.64 AA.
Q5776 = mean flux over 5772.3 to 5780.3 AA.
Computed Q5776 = 14.2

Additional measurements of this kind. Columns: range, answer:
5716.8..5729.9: 15.4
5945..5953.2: 14.9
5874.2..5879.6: 16.4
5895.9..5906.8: 15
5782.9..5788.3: 14.7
